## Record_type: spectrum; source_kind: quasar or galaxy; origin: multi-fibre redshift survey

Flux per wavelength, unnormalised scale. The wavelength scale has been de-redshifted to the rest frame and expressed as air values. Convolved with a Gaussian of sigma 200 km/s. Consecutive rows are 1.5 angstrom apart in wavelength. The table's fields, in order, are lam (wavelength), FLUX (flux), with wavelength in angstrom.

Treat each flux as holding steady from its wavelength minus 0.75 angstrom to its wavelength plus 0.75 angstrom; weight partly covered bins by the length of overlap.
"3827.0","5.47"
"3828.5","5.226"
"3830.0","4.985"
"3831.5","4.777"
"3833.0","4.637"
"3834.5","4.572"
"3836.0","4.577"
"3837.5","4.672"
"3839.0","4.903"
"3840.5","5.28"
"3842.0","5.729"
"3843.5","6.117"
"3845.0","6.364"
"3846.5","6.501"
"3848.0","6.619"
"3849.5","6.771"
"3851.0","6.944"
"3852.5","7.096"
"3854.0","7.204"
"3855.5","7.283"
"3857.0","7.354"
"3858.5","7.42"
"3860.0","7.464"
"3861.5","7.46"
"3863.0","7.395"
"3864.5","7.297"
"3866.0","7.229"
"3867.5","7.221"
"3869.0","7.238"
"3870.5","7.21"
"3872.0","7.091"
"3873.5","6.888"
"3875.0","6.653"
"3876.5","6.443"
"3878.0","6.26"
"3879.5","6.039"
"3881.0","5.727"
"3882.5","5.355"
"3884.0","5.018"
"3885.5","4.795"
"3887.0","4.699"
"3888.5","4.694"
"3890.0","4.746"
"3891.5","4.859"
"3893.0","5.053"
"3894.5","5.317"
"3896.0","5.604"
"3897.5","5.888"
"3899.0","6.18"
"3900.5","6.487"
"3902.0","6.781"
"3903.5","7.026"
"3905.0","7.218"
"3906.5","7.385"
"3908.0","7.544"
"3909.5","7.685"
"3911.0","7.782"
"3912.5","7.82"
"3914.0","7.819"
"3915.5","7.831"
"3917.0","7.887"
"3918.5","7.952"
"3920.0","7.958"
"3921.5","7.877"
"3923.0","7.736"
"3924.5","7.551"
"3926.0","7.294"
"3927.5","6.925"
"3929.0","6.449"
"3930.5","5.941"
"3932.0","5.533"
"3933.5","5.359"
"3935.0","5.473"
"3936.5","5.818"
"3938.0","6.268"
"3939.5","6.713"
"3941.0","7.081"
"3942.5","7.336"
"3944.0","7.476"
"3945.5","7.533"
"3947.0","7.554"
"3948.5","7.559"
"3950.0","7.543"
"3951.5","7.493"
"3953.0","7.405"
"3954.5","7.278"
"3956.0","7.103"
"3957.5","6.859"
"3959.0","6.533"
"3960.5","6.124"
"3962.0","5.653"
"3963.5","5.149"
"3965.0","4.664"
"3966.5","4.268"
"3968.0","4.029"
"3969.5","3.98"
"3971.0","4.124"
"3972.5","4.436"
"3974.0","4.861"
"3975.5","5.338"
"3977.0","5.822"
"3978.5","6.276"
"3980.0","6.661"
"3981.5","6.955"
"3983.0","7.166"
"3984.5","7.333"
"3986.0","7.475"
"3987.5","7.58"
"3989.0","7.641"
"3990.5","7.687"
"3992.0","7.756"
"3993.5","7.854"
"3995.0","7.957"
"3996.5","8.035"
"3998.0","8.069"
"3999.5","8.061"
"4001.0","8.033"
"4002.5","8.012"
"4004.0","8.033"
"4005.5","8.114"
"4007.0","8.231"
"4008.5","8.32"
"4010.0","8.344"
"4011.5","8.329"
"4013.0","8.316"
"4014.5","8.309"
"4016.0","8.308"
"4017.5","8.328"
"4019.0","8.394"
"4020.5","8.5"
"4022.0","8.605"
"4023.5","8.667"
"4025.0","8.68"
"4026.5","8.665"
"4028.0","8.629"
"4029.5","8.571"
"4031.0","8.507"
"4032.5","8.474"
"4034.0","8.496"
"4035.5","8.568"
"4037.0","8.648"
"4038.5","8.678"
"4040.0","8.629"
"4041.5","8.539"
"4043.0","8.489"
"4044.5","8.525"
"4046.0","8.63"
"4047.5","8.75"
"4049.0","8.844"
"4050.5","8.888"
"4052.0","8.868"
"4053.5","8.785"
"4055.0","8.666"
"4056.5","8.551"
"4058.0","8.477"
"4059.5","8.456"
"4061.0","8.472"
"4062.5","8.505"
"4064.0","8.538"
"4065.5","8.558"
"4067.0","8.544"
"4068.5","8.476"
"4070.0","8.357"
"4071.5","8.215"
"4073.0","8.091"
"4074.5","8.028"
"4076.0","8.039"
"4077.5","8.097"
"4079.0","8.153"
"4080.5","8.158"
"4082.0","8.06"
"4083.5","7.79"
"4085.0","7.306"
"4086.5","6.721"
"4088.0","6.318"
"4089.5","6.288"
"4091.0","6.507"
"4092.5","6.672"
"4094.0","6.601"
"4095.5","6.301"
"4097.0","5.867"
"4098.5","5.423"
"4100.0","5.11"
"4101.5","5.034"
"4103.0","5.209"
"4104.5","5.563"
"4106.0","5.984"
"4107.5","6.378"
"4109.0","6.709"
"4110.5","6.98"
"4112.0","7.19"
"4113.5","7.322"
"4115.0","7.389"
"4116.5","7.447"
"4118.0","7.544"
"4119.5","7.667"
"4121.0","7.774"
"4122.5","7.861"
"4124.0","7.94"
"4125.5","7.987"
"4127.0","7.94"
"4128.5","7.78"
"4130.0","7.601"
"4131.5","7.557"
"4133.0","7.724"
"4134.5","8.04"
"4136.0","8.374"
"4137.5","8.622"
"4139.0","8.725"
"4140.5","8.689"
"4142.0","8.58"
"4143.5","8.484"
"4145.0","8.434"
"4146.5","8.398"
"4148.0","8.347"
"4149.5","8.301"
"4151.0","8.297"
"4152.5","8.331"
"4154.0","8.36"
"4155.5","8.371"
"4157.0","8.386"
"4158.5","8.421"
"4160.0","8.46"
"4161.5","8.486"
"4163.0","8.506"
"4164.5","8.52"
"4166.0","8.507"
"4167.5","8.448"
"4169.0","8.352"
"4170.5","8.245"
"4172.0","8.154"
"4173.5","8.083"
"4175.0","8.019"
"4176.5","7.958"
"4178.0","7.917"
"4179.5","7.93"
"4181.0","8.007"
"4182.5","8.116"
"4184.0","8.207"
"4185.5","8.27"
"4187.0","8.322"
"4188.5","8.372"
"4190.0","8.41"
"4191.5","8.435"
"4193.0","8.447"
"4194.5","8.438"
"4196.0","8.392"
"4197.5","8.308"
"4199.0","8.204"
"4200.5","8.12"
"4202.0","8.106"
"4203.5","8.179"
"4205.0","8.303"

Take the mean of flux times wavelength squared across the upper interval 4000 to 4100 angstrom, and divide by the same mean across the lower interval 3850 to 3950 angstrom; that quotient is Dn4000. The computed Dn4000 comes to 1.30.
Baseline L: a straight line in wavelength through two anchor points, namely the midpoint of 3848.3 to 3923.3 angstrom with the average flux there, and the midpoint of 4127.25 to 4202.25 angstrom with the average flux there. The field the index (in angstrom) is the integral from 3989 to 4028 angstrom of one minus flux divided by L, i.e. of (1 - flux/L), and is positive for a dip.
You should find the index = -4.28 angstrom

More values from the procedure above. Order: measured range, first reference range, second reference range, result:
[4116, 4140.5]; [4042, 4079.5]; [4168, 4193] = 1.1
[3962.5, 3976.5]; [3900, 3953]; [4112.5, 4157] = 5.3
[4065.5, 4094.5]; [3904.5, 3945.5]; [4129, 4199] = 0.9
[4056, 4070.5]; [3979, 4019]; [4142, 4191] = -0.8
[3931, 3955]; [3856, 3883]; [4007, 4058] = 2.6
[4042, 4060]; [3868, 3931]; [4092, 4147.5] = -4.1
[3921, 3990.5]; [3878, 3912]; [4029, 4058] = 6.2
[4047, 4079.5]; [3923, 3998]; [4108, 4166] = -4.7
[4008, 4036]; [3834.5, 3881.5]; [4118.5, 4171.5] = -3.5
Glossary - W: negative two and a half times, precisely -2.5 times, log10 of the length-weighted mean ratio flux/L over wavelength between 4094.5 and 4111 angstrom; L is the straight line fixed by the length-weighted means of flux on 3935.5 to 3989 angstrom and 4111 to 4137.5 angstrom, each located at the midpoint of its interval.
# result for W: 0.275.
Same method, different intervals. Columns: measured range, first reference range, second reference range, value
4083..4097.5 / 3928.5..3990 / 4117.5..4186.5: 0.146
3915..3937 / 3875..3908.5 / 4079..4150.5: -0.137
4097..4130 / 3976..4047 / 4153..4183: 0.193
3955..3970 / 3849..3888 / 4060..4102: 0.260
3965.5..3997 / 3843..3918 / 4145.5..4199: 0.144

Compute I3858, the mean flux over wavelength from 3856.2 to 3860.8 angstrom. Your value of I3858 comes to 7.41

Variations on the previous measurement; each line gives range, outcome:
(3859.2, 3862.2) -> 7.46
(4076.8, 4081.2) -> 8.14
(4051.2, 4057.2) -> 8.72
